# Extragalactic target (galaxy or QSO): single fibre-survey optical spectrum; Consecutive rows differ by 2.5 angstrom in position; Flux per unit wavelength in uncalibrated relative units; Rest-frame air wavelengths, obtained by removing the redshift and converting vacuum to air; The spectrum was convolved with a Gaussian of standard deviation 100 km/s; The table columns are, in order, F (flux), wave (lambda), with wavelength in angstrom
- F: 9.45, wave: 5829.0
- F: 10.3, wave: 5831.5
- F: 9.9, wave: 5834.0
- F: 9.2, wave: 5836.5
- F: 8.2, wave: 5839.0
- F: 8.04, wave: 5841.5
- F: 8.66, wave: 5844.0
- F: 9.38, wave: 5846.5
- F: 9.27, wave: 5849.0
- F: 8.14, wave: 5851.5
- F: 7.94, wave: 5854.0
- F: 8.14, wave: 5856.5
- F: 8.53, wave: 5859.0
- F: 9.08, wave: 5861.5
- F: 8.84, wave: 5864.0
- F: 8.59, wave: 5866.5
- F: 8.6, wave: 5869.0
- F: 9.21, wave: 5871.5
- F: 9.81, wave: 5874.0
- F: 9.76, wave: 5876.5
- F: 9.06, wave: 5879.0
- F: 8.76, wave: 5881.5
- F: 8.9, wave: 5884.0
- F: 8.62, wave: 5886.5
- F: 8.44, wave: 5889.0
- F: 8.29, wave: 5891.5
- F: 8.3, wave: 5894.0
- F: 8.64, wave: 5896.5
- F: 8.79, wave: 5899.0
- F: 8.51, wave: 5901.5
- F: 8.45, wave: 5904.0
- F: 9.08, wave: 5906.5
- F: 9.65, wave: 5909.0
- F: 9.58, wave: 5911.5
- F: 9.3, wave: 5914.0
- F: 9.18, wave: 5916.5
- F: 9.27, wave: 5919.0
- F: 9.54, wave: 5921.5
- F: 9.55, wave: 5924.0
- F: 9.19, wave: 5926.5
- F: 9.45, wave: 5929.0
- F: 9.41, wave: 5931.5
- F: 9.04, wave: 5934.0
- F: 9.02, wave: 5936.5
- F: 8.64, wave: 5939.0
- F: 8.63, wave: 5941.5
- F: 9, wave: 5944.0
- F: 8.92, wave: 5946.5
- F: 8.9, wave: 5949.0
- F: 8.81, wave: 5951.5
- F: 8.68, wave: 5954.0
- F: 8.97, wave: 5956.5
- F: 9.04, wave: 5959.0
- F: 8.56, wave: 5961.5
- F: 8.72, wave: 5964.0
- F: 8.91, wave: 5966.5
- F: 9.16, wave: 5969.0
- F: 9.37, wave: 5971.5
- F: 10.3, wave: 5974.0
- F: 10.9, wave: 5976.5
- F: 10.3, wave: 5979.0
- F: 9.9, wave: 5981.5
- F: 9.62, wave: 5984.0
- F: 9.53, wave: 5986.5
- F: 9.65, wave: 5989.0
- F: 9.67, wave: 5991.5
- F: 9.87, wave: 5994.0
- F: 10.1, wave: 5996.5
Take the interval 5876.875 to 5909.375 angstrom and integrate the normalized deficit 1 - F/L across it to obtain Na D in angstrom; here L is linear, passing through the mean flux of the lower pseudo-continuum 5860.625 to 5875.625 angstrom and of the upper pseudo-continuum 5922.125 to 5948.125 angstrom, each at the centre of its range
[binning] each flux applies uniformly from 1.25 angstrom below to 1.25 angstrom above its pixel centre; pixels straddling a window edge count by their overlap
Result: 1.2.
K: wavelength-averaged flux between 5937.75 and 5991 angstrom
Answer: 9.27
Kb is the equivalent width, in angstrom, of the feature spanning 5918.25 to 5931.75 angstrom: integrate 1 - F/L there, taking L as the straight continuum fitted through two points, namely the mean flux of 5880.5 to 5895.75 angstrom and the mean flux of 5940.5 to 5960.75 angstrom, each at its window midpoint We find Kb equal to -1.04 angstrom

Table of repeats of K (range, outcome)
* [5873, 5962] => 8.99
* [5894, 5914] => 8.94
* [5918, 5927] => 9.41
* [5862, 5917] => 8.92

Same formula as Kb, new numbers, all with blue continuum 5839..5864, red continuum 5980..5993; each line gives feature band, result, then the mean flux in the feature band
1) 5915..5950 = 0.4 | 9.13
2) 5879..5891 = 0.2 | 8.7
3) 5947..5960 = 0.7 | 8.88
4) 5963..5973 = 0.5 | 9.08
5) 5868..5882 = -0.7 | 9.23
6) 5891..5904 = 0.6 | 8.51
